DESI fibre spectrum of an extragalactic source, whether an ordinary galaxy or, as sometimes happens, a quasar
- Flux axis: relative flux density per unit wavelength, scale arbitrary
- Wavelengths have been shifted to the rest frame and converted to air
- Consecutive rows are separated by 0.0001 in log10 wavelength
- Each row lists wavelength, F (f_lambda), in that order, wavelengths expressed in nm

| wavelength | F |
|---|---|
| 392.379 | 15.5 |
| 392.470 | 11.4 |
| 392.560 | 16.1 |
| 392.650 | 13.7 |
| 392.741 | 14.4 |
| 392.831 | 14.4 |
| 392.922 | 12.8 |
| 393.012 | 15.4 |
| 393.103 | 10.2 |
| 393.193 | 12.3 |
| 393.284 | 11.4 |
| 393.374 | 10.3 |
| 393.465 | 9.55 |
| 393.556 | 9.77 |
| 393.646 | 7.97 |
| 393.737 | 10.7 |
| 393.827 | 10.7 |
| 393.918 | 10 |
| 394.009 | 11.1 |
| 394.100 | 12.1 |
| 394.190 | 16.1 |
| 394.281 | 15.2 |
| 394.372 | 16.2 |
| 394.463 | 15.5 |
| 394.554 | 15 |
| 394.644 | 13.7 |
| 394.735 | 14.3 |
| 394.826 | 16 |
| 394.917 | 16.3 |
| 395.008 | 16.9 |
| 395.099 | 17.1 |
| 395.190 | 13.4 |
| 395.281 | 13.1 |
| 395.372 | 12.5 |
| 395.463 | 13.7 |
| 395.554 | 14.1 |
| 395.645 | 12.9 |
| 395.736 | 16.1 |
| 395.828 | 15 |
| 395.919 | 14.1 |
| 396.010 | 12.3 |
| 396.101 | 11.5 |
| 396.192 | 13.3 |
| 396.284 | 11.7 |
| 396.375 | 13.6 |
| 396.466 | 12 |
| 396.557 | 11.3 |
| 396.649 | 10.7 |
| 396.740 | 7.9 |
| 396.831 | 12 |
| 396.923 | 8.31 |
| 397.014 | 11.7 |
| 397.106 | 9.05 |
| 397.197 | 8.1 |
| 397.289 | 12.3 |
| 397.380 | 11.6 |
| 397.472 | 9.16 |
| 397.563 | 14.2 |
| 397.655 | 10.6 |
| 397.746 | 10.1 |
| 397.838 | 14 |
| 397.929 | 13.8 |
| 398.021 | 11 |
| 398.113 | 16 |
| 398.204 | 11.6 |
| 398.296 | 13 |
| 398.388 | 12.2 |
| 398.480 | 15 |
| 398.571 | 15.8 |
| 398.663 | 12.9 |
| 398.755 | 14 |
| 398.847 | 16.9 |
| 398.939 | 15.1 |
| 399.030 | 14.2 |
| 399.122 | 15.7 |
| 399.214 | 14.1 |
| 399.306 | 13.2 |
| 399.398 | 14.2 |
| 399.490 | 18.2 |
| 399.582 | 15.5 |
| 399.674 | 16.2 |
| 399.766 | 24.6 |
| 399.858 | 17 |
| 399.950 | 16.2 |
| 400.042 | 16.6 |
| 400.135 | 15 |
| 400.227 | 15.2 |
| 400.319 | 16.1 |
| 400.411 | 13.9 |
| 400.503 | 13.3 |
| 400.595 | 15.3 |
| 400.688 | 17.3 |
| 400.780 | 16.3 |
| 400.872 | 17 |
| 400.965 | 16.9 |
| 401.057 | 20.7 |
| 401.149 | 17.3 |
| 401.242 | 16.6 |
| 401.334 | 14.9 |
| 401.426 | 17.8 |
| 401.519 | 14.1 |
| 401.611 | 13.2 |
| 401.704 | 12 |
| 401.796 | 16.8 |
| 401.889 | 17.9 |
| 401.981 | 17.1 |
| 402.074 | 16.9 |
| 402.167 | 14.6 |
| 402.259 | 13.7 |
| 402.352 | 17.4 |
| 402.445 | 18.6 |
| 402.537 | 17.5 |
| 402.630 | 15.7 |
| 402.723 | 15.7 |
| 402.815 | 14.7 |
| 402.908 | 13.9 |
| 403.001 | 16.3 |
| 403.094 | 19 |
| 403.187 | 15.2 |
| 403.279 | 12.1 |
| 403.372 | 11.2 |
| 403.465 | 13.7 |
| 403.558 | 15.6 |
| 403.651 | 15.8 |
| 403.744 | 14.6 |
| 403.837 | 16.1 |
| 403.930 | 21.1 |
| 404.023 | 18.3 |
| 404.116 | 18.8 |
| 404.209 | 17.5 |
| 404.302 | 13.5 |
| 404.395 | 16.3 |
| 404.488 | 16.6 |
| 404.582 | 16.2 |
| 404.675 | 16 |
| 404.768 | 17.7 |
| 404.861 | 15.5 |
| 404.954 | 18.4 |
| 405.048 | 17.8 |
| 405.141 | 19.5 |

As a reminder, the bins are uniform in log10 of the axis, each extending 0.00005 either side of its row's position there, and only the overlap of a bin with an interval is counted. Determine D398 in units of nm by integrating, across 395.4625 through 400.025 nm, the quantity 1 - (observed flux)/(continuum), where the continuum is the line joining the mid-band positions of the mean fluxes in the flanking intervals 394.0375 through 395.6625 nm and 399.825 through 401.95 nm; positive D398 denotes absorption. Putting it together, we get 0.579 nm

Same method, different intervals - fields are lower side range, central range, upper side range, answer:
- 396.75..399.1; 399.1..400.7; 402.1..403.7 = -0.28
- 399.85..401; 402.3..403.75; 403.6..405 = 0.09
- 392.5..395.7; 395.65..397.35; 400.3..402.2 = 0.29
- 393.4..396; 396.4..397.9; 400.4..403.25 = 0.36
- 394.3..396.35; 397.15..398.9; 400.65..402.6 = 0.28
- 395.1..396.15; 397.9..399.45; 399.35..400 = 0.23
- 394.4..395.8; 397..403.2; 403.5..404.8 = 0.33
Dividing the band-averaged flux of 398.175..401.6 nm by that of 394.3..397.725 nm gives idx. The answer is 1.22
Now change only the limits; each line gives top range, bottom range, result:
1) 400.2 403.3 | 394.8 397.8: 1.28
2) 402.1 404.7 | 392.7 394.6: 1.28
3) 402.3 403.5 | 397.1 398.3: 1.31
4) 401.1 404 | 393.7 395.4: 1.12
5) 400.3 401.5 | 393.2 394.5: 1.38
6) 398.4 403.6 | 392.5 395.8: 1.18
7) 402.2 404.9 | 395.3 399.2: 1.26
